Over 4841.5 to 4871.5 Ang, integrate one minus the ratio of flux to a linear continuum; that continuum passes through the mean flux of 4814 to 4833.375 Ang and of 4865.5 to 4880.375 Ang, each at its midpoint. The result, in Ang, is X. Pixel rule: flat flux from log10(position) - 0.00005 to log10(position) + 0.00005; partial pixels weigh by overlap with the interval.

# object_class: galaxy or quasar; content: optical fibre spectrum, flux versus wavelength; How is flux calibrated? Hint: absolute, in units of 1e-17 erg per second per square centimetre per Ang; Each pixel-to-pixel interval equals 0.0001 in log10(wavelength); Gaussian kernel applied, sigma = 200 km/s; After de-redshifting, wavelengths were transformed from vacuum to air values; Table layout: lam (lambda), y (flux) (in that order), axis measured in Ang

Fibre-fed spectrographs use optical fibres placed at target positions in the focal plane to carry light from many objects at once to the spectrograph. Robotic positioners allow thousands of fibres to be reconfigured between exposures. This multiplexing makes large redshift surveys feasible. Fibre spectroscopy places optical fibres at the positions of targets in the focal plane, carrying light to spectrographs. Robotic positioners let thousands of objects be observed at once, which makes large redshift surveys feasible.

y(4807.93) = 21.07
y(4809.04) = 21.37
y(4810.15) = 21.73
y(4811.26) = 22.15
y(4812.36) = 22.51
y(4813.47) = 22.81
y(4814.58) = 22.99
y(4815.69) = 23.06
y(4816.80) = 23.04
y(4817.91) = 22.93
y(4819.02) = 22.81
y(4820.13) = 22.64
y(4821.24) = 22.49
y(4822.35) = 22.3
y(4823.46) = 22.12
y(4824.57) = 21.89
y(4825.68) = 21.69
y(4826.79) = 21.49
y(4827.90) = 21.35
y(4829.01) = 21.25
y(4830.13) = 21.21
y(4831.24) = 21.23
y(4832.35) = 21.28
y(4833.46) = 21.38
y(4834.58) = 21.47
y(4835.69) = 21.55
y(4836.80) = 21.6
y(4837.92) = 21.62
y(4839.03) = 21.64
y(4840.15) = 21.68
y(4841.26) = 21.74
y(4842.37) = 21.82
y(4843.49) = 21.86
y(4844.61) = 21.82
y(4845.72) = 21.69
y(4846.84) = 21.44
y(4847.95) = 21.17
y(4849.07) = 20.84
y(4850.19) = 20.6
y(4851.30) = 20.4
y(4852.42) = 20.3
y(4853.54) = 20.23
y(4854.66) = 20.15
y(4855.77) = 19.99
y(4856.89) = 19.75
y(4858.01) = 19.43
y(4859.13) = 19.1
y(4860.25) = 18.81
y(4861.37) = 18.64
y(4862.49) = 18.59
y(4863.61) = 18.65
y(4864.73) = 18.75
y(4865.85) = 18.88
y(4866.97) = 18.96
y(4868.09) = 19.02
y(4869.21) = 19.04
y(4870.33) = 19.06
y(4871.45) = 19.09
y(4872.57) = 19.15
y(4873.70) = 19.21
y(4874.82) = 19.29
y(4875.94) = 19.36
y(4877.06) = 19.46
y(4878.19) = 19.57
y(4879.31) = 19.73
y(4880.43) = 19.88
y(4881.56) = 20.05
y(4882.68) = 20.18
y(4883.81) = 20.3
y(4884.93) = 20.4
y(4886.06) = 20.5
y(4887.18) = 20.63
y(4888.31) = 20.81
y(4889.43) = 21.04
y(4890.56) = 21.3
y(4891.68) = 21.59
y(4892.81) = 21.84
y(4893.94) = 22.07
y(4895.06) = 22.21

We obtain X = 0.38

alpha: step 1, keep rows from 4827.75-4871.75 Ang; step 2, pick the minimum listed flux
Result 18.59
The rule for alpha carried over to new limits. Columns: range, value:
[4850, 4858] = 19.75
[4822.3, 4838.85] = 21.21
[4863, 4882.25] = 18.65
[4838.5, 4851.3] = 20.4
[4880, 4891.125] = 19.88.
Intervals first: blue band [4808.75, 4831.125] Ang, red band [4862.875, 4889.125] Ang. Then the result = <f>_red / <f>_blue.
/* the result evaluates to 0.9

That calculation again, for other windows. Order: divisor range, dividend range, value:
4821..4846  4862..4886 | 0.90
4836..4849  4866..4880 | 0.89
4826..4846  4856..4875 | 0.88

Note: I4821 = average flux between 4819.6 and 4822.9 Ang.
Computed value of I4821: 22.5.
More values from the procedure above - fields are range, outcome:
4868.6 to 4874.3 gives 19.1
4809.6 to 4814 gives 22.3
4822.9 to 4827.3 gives 21.8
